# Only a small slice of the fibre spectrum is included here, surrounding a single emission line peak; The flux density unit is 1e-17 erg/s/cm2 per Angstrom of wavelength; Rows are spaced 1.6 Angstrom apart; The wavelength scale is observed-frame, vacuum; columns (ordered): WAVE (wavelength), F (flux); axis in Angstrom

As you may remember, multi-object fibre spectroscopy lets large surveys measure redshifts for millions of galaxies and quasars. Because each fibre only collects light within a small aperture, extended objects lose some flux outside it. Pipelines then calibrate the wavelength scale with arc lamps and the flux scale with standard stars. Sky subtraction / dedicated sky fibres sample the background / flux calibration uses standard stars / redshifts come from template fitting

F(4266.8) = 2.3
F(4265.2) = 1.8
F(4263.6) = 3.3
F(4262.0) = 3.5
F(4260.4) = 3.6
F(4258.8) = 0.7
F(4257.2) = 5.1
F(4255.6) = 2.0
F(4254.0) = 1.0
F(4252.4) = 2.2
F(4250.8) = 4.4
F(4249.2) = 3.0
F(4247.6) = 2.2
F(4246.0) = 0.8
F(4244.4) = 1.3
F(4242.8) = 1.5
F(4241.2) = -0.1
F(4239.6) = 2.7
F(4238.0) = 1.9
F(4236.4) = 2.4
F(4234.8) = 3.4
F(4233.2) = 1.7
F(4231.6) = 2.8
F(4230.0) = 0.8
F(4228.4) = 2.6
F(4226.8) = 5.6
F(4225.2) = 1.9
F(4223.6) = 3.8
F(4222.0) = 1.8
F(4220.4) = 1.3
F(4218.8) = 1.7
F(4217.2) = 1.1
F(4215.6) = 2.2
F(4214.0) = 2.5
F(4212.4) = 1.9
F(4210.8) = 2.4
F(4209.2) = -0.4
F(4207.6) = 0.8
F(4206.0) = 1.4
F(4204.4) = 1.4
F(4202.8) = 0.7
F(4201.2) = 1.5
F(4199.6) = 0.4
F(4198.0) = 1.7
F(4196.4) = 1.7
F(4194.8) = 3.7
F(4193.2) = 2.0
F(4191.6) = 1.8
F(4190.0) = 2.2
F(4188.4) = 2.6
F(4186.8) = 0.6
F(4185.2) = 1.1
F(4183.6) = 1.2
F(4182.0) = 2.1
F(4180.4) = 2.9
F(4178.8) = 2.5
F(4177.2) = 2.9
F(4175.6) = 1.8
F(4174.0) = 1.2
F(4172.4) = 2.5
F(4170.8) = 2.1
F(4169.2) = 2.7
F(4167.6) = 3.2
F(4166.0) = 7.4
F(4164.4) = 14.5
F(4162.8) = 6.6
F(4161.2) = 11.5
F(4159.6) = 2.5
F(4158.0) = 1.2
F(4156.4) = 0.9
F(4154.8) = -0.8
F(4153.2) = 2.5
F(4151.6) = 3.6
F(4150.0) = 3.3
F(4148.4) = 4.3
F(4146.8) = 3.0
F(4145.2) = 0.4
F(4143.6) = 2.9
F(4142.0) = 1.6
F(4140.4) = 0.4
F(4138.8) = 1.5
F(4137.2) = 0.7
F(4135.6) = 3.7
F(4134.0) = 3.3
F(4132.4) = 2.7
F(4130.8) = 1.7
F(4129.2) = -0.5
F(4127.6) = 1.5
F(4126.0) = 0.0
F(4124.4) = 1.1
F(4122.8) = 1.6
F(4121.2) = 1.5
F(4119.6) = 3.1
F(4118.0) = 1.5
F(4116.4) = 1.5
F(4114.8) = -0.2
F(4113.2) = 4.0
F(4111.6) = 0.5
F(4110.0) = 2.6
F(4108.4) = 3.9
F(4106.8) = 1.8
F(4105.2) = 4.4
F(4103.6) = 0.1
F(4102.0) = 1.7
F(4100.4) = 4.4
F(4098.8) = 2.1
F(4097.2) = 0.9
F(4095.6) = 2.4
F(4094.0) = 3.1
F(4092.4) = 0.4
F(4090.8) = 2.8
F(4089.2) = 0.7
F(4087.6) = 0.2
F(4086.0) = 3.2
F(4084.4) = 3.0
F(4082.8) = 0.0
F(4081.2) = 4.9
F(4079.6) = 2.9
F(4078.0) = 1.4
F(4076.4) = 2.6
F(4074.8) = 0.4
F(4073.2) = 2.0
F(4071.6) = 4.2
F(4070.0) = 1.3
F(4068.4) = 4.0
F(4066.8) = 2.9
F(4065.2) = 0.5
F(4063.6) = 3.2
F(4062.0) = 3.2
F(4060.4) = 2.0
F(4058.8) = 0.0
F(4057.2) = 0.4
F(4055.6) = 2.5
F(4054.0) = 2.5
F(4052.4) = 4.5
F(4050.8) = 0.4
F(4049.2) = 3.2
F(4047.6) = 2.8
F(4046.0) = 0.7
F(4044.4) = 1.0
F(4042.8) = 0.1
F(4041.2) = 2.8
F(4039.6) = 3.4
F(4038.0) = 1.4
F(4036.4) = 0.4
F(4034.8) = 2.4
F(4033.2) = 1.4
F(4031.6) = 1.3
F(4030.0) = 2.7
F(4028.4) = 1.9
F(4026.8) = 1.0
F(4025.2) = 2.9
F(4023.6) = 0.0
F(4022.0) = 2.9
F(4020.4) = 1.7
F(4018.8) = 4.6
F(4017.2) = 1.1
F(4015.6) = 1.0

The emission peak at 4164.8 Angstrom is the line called [O II]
